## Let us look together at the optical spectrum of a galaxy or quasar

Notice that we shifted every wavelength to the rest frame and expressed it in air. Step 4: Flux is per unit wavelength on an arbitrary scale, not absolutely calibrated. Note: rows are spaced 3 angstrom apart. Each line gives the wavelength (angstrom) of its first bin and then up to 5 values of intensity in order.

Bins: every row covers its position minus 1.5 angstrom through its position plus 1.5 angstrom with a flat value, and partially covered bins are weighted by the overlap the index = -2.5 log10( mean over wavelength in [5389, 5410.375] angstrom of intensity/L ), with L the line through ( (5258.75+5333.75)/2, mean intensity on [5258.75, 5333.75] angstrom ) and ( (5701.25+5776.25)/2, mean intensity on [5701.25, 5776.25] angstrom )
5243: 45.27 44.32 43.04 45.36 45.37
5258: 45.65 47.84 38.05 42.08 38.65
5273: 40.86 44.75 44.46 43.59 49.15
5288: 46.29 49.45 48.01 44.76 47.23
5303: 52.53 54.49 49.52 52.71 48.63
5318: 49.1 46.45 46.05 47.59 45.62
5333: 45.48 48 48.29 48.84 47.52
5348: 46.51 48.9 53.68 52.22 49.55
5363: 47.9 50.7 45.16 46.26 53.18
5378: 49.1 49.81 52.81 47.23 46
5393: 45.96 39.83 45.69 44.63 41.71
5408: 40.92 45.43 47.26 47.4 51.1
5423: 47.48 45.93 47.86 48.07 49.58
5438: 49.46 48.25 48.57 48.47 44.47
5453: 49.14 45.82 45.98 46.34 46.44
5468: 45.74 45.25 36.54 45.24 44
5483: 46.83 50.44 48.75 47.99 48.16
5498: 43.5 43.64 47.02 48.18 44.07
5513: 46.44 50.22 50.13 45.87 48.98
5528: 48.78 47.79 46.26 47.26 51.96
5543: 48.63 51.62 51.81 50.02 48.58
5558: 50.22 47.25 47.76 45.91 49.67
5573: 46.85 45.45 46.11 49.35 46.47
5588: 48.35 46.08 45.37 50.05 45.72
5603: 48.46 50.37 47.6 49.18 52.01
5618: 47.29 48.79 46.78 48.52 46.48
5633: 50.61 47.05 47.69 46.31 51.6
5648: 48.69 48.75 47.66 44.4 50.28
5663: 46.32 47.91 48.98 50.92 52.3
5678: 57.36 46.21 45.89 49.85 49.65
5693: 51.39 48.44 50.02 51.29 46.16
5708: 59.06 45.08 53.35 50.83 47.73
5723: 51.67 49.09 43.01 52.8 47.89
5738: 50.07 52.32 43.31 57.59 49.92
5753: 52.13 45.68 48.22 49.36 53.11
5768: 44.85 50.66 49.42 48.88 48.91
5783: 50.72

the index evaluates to 0.09 mag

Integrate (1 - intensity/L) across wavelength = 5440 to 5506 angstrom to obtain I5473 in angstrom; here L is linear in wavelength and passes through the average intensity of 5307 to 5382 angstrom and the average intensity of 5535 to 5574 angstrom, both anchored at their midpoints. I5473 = 3.6 angstrom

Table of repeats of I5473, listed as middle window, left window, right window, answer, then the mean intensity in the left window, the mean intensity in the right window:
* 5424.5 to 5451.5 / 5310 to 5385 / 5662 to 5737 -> 0.6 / 48.8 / 49.8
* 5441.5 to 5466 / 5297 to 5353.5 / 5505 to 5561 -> 0.8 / 48.5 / 48.7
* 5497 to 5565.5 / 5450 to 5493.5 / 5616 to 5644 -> -2.1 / 46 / 47.9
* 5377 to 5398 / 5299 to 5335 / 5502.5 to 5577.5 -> 0.6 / 48.8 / 48.3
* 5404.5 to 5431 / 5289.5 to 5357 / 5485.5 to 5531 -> 0.9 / 48.7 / 47.4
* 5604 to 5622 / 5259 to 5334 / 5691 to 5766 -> -0.1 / 46.5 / 50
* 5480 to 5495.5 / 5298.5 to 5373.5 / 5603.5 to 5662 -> 0.2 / 48.8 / 48.4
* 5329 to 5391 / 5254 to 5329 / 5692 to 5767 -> -2.2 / 46.5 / 49.9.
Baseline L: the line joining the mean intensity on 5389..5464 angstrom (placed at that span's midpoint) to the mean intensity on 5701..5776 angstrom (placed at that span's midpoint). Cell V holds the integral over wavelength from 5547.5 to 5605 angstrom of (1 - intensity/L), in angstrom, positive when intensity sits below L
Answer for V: 0.18 angstrom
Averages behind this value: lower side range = 46.5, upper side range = 49.8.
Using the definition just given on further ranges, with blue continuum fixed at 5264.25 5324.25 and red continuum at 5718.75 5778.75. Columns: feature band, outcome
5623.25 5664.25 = 0.7 angstrom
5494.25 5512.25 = 0.9 angstrom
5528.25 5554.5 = -0.6 angstrom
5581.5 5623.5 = 0.3 angstrom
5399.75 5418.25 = 1.1 angstrom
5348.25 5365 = -1.1 angstrom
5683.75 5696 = -0.1 angstrom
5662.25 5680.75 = -0.6 angstrom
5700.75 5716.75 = -0.6 angstrom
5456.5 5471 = 0.5 angstrom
